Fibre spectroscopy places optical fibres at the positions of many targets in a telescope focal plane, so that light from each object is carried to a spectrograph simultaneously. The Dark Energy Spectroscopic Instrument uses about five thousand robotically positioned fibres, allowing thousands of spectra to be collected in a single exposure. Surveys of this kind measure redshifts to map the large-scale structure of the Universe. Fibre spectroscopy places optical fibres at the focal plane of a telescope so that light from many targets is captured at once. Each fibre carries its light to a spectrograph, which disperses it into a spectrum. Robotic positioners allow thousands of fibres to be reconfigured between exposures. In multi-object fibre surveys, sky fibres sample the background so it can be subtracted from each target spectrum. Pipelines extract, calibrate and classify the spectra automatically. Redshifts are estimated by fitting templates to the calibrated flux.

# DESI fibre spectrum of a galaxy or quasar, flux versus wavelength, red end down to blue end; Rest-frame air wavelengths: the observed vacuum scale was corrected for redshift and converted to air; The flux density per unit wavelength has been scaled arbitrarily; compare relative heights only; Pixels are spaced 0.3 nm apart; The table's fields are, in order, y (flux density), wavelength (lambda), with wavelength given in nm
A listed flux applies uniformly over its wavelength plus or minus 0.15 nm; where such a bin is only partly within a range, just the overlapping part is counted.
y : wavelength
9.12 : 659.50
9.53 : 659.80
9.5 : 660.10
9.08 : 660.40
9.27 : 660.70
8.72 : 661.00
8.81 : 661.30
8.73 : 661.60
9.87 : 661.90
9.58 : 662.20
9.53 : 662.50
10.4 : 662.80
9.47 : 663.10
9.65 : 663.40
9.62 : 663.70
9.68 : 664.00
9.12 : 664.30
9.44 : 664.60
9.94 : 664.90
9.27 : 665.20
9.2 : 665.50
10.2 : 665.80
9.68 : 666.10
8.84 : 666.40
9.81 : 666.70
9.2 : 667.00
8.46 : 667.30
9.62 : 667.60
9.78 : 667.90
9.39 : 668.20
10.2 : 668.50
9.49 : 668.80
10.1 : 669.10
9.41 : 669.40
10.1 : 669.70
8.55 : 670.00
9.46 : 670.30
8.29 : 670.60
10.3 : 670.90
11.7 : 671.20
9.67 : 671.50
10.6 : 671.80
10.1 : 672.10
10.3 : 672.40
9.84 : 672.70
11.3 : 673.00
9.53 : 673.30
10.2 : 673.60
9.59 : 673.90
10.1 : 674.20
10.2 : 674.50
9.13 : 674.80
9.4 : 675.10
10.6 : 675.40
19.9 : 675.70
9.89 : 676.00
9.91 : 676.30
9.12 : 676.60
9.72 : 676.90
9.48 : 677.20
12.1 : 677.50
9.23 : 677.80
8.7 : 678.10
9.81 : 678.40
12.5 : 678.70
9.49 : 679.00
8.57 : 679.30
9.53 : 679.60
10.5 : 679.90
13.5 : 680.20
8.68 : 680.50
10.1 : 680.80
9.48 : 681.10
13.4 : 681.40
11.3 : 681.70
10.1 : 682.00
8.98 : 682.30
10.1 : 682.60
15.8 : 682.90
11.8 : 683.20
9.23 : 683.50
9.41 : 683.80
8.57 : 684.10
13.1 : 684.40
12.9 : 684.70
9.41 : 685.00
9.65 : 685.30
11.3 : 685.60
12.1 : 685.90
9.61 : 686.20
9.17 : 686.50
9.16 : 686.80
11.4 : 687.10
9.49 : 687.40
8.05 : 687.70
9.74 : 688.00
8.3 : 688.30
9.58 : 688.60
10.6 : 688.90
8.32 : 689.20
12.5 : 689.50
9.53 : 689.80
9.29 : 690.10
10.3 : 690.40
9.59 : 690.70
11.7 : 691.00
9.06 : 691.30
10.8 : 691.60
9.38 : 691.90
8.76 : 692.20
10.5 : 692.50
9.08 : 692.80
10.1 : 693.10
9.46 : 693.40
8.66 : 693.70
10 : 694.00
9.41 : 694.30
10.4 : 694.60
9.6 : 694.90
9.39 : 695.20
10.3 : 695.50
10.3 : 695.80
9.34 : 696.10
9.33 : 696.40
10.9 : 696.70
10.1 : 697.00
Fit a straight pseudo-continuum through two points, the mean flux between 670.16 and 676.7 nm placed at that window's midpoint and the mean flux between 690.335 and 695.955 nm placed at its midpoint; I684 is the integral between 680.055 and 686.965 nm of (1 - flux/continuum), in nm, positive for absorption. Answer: -0.42 nm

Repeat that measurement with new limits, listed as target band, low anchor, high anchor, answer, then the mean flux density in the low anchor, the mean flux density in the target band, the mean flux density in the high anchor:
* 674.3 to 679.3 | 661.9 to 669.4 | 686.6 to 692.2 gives -0.43 nm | 9.57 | 10.5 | 9.79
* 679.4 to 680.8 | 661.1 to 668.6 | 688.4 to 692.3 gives -0.10 nm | 9.49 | 10.4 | 9.95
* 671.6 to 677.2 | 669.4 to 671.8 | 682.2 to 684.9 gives -0.18 nm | 9.76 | 10.5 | 11.1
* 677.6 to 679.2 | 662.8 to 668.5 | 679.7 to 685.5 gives 0.08 nm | 9.51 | 9.97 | 10.8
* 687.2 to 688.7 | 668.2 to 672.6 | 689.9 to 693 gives 0.11 nm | 9.86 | 9.09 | 9.84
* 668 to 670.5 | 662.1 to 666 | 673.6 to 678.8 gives 0.11 nm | 9.62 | 9.57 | 10.5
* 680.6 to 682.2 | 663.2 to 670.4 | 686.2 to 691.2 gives -0.17 nm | 9.51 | 10.7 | 9.78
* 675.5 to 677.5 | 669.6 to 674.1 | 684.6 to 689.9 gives -0.28 nm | 9.97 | 11.4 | 10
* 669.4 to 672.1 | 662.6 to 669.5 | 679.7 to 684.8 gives 0.04 nm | 9.56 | 9.82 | 11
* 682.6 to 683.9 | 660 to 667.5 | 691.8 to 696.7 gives -0.26 nm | 9.4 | 11.5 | 9.67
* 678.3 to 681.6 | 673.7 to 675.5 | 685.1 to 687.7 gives -0.19 nm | 9.83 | 10.5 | 10.1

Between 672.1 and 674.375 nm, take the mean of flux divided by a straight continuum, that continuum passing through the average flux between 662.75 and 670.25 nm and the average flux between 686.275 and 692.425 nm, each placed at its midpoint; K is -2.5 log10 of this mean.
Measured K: -0.06 mag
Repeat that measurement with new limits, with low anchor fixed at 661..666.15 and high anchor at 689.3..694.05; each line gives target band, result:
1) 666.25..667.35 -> 0.05 mag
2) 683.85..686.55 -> -0.09 mag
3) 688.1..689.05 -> 0.04 mag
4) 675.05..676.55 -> -0.23 mag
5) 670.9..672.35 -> -0.09 mag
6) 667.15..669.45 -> 0.00 mag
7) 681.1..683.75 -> -0.14 mag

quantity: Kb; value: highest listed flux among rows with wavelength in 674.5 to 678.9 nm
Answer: 19.9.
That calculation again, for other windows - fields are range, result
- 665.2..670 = 10.2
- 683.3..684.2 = 9.41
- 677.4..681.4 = 13.5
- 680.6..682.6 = 13.4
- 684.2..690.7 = 13.1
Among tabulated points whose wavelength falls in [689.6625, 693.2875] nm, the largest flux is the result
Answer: 11.7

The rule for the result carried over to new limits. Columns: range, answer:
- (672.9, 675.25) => 11.3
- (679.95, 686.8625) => 15.8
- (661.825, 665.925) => 10.4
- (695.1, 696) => 10.3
